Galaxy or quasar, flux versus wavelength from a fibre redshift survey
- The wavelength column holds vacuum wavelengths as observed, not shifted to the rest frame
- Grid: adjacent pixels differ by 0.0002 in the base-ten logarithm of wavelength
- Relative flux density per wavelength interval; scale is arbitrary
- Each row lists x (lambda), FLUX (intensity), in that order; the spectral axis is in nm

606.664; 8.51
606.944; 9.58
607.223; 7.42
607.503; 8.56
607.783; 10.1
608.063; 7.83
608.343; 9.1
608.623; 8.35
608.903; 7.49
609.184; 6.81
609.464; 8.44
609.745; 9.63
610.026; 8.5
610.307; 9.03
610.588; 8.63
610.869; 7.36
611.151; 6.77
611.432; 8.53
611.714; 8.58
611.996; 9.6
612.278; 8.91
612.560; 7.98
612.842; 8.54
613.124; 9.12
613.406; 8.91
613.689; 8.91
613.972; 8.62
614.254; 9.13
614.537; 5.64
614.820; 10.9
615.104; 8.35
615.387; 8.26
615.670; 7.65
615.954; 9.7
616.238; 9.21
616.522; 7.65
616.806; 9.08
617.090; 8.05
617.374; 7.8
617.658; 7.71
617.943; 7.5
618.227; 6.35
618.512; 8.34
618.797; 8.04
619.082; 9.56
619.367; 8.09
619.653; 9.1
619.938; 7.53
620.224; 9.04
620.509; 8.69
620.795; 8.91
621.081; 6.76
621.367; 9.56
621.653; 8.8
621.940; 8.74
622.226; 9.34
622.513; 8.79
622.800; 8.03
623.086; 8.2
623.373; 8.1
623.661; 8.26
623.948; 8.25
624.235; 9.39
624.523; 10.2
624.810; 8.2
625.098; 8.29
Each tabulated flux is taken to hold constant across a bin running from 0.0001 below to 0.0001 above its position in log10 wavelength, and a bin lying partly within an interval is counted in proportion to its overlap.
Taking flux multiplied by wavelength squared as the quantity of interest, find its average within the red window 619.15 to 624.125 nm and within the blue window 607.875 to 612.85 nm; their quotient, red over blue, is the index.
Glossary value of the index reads 1.06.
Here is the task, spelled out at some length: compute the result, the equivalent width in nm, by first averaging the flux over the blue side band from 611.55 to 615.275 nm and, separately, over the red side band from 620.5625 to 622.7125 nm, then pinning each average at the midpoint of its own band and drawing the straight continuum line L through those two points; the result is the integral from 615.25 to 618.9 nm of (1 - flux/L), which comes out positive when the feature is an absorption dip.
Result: 0.247 nm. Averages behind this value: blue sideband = 8.7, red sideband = 8.68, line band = 8.1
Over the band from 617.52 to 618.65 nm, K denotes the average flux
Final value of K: 7.47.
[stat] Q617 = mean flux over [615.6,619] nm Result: 8.12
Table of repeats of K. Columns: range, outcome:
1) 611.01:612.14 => 8.37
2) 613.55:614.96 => 8.64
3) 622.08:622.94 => 8.72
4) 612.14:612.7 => 8.44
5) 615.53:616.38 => 8.85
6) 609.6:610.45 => 9.05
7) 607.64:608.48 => 9.01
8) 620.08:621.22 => 8.35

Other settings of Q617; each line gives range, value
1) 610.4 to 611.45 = 7.8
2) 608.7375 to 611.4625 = 8.11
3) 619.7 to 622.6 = 8.63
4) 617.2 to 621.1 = 8.14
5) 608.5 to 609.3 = 7.55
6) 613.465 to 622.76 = 8.43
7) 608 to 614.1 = 8.45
